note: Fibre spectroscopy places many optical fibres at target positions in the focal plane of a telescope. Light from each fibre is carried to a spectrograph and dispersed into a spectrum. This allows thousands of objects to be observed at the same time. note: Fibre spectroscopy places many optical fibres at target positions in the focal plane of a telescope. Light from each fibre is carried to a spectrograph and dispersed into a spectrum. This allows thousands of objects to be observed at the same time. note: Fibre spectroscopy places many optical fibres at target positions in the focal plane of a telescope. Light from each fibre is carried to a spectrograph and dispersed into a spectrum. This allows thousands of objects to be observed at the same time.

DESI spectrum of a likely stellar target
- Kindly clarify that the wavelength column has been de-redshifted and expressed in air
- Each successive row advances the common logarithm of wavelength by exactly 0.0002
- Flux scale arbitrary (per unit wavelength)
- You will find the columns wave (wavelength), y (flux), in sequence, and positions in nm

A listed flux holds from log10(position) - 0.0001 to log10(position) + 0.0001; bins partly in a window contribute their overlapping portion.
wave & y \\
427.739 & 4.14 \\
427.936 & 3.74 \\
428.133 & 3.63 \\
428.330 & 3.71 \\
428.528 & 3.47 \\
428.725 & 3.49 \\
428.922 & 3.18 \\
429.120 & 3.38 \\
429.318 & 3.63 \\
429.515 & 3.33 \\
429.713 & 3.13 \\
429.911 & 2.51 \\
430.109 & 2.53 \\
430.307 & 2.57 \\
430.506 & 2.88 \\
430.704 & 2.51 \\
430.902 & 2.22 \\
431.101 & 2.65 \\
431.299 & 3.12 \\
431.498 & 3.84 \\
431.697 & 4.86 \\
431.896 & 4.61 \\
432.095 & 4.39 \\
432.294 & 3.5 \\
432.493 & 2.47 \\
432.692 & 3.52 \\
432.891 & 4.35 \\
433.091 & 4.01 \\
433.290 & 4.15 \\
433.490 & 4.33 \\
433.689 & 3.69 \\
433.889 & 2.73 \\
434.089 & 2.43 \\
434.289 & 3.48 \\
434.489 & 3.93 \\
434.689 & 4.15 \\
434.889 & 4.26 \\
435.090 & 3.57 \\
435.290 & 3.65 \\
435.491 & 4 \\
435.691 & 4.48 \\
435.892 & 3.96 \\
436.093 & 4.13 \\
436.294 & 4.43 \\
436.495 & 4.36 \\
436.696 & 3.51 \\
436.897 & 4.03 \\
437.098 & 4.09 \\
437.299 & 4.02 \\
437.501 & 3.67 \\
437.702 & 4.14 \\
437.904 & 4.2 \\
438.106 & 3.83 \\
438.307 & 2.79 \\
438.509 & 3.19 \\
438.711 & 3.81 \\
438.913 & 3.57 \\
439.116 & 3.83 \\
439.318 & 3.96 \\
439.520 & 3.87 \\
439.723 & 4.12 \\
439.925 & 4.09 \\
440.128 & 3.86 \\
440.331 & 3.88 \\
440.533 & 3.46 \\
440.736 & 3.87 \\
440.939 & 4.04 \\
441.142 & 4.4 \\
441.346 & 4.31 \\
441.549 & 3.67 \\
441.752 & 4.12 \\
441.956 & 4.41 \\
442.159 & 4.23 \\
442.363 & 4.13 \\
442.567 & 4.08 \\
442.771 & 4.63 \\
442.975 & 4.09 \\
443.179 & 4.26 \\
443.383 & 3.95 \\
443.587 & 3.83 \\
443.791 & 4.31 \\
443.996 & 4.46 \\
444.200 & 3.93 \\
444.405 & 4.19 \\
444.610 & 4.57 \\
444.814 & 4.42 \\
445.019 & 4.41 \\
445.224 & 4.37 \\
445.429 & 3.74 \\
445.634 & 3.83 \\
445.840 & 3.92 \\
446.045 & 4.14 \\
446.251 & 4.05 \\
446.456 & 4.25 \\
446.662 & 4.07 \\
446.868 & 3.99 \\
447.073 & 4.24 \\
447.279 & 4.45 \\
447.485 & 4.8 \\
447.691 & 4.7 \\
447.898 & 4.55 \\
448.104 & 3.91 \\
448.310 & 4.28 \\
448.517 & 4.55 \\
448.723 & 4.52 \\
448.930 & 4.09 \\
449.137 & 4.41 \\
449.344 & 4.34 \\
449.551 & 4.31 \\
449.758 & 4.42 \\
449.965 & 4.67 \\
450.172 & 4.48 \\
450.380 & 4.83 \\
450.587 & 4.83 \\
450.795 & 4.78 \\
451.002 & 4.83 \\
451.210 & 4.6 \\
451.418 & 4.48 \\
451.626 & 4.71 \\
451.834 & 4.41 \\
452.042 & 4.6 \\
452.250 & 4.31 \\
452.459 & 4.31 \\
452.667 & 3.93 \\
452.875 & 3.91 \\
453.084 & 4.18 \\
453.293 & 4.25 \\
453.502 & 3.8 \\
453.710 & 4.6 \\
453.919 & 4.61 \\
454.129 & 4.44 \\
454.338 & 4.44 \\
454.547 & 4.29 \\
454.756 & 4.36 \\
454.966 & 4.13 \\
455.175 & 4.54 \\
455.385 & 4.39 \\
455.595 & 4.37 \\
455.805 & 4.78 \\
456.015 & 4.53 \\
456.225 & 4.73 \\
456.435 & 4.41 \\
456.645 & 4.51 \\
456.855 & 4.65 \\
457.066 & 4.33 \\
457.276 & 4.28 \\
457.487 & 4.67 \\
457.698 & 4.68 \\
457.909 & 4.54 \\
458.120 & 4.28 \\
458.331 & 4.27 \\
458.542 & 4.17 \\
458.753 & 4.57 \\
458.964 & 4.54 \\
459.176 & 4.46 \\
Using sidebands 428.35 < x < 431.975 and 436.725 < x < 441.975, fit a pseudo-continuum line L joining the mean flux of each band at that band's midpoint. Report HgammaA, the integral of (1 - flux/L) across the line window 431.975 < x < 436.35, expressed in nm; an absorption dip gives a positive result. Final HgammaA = -0.361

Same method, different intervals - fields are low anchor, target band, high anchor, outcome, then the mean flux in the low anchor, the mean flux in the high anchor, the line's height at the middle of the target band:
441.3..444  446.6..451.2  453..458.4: -0.19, 4.16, 4.43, 4.29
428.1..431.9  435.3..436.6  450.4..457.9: -0.24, 3.22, 4.45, 3.53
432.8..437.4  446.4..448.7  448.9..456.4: -0.04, 3.9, 4.44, 4.28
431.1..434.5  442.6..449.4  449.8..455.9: -0.10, 3.69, 4.44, 4.19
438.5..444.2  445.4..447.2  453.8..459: 0.05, 4.03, 4.46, 4.17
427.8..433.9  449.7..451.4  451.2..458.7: -0.18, 3.44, 4.4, 4.23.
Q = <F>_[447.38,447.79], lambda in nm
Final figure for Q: 4.75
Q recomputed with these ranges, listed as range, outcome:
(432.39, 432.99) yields 3.45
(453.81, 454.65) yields 4.44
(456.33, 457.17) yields 4.48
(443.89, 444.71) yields 4.28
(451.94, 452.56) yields 4.4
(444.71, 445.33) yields 4.4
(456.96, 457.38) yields 4.3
